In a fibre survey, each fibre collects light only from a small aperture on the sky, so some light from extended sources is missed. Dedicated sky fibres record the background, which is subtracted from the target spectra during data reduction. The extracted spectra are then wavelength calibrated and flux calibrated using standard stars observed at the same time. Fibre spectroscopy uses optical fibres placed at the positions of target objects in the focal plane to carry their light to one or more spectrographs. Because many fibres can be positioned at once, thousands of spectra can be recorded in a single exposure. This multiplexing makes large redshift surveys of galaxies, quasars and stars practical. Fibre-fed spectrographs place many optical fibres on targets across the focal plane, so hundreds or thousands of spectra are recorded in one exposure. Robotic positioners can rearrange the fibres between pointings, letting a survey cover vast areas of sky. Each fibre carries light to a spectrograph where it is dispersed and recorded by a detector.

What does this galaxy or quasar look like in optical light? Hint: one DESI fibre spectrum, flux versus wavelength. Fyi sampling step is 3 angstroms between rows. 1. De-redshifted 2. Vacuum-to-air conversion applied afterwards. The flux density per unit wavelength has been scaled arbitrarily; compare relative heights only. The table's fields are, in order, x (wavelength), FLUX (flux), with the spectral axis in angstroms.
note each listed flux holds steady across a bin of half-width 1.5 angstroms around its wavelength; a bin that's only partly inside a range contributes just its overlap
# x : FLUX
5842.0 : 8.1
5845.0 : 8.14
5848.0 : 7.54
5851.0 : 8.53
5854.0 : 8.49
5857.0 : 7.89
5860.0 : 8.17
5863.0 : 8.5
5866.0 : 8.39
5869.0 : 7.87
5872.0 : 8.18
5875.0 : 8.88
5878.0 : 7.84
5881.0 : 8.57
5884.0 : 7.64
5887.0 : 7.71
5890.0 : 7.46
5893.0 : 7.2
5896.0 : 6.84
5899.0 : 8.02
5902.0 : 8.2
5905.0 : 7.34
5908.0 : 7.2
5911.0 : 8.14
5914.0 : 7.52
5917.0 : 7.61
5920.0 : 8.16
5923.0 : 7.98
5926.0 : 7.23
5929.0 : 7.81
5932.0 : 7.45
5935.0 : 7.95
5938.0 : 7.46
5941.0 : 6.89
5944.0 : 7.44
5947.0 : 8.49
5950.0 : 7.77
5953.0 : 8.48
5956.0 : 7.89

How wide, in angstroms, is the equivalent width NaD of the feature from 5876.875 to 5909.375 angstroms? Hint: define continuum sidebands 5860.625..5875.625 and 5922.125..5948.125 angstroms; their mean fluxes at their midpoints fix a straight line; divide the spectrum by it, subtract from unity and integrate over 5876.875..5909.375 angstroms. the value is 1.7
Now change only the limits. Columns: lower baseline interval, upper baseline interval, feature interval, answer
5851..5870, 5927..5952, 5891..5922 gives 1.1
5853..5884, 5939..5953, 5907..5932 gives 0.6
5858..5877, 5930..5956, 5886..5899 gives 1.2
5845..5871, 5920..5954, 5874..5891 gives 0.1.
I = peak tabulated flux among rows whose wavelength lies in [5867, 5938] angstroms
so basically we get 8.88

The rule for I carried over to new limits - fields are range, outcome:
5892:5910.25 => 8.2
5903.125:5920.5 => 8.16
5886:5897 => 7.71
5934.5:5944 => 7.95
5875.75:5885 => 8.57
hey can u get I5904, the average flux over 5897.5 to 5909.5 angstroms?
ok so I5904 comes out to 7.69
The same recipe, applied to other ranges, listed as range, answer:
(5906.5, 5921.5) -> 7.73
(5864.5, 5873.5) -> 8.15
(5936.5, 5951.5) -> 7.61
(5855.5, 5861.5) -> 8.03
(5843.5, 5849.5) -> 7.84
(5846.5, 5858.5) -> 8.11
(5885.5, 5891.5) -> 7.58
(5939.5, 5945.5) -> 7.16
